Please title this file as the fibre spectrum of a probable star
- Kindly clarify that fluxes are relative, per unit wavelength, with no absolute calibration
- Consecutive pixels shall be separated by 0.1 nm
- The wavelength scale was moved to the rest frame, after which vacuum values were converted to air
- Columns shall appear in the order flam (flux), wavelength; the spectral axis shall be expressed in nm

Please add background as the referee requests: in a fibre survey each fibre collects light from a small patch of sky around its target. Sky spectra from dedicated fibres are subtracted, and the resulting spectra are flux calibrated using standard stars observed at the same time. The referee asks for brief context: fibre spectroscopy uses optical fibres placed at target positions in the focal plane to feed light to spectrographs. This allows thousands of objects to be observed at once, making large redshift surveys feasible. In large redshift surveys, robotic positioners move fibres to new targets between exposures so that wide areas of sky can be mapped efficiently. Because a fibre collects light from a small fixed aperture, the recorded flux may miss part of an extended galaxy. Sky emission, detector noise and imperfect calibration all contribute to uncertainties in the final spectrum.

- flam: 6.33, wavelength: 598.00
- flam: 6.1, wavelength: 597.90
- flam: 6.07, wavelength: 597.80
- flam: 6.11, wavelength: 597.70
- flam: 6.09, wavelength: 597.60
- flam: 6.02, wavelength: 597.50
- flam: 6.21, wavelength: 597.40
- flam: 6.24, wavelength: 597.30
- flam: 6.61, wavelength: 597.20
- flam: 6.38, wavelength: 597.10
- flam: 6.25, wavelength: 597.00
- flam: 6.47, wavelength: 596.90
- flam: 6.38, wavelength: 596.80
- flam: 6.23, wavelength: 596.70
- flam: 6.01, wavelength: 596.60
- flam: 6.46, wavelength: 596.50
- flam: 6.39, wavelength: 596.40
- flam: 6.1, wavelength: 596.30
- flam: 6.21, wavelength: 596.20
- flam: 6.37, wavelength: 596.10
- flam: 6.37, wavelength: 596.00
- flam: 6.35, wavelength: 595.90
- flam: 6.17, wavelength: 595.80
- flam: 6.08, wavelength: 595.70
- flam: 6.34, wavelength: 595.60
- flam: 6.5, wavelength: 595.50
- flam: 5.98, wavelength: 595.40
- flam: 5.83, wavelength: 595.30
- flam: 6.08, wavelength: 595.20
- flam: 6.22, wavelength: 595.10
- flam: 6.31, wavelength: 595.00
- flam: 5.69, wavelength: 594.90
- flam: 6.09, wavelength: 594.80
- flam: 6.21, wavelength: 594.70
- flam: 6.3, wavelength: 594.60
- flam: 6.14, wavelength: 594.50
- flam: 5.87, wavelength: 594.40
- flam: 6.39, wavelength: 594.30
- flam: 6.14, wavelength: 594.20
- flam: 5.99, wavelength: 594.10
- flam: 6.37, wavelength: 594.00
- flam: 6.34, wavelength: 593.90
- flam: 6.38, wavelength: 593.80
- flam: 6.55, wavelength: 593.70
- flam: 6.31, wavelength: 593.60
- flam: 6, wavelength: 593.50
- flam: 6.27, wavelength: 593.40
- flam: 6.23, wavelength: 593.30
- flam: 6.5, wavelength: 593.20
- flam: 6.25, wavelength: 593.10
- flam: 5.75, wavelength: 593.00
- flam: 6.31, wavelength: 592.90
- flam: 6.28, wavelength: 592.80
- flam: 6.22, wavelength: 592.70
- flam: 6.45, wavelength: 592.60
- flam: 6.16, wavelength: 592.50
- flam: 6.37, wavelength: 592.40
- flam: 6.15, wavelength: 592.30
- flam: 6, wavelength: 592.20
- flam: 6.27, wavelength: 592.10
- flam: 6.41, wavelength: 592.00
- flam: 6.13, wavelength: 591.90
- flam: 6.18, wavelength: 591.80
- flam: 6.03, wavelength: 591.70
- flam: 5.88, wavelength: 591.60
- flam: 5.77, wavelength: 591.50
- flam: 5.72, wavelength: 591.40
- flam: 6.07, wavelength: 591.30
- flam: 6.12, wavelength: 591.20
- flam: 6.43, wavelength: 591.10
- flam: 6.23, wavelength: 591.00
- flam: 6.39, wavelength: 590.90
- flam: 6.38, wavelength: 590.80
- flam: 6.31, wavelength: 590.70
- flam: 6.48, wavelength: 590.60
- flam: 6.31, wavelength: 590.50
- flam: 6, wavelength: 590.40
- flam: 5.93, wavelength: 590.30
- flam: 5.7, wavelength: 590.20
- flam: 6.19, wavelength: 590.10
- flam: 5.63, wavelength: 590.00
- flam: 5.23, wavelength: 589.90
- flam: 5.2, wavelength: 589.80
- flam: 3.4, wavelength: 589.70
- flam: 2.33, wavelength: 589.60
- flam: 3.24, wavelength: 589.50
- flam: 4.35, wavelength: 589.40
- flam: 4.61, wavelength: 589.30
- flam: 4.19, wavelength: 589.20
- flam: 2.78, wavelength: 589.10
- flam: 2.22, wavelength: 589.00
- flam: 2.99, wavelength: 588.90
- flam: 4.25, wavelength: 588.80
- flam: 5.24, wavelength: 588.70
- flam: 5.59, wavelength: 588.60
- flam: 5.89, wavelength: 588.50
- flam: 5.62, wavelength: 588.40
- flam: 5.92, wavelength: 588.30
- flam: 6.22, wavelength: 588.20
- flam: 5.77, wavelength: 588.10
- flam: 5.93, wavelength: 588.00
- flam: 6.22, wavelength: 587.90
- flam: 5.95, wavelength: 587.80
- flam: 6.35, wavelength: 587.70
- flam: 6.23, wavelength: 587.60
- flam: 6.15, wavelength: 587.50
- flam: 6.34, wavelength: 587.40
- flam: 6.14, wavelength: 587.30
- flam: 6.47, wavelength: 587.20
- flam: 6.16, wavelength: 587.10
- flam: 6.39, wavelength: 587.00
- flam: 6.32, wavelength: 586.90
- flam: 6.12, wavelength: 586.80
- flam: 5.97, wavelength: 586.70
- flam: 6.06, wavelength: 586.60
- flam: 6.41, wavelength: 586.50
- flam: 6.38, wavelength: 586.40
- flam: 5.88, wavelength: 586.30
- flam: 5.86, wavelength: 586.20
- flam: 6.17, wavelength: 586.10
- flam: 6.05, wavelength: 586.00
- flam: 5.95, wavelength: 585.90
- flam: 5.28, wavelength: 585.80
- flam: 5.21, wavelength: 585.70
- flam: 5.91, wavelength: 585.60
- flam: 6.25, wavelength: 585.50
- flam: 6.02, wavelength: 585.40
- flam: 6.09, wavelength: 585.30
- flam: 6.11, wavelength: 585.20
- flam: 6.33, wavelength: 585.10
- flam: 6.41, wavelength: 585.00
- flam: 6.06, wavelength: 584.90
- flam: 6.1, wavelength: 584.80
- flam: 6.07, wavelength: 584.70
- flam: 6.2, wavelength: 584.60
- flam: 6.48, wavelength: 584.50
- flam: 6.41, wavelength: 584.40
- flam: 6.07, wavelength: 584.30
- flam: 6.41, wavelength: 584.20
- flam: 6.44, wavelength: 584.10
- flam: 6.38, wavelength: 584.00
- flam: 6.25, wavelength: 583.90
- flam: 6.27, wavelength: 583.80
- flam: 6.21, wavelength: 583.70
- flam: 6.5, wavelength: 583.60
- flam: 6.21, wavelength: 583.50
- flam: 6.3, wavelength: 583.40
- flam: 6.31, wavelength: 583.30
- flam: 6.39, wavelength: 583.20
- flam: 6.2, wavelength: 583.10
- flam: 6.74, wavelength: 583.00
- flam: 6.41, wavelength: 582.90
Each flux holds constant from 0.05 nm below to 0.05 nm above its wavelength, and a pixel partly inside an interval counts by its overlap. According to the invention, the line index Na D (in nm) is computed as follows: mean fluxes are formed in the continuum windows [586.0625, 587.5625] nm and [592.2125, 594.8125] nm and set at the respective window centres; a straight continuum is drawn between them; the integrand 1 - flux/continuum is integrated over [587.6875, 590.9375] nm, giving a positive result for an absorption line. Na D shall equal 0.548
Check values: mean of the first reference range 6.19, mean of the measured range 5.16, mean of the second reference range 6.23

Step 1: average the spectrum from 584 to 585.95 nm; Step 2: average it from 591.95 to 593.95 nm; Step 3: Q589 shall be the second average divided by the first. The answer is 1.03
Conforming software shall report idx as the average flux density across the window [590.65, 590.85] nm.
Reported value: 6.35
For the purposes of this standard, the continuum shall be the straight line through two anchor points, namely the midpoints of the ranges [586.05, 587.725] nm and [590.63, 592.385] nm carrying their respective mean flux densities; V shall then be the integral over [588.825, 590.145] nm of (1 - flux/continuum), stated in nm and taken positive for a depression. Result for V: 0.46 nm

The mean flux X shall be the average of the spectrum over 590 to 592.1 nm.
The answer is 6.12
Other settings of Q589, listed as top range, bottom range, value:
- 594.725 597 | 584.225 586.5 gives 1.02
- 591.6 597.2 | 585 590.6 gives 1.12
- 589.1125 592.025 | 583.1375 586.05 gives 0.89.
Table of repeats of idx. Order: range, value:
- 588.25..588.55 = 5.81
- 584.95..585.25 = 6.28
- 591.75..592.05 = 6.24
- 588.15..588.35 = 6.07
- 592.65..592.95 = 6.27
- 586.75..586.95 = 6.22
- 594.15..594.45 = 6.13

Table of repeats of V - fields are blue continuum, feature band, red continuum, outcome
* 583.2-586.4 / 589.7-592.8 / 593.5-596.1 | 0.07 nm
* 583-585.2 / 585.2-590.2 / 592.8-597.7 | 0.65 nm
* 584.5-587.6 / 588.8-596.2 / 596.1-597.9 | 0.48 nm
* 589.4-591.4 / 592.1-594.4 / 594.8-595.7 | -0.14 nm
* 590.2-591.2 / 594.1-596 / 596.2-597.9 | 0.03 nm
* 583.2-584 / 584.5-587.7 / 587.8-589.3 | -0.29 nm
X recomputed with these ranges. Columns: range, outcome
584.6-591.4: 5.65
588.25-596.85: 5.81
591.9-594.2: 6.25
